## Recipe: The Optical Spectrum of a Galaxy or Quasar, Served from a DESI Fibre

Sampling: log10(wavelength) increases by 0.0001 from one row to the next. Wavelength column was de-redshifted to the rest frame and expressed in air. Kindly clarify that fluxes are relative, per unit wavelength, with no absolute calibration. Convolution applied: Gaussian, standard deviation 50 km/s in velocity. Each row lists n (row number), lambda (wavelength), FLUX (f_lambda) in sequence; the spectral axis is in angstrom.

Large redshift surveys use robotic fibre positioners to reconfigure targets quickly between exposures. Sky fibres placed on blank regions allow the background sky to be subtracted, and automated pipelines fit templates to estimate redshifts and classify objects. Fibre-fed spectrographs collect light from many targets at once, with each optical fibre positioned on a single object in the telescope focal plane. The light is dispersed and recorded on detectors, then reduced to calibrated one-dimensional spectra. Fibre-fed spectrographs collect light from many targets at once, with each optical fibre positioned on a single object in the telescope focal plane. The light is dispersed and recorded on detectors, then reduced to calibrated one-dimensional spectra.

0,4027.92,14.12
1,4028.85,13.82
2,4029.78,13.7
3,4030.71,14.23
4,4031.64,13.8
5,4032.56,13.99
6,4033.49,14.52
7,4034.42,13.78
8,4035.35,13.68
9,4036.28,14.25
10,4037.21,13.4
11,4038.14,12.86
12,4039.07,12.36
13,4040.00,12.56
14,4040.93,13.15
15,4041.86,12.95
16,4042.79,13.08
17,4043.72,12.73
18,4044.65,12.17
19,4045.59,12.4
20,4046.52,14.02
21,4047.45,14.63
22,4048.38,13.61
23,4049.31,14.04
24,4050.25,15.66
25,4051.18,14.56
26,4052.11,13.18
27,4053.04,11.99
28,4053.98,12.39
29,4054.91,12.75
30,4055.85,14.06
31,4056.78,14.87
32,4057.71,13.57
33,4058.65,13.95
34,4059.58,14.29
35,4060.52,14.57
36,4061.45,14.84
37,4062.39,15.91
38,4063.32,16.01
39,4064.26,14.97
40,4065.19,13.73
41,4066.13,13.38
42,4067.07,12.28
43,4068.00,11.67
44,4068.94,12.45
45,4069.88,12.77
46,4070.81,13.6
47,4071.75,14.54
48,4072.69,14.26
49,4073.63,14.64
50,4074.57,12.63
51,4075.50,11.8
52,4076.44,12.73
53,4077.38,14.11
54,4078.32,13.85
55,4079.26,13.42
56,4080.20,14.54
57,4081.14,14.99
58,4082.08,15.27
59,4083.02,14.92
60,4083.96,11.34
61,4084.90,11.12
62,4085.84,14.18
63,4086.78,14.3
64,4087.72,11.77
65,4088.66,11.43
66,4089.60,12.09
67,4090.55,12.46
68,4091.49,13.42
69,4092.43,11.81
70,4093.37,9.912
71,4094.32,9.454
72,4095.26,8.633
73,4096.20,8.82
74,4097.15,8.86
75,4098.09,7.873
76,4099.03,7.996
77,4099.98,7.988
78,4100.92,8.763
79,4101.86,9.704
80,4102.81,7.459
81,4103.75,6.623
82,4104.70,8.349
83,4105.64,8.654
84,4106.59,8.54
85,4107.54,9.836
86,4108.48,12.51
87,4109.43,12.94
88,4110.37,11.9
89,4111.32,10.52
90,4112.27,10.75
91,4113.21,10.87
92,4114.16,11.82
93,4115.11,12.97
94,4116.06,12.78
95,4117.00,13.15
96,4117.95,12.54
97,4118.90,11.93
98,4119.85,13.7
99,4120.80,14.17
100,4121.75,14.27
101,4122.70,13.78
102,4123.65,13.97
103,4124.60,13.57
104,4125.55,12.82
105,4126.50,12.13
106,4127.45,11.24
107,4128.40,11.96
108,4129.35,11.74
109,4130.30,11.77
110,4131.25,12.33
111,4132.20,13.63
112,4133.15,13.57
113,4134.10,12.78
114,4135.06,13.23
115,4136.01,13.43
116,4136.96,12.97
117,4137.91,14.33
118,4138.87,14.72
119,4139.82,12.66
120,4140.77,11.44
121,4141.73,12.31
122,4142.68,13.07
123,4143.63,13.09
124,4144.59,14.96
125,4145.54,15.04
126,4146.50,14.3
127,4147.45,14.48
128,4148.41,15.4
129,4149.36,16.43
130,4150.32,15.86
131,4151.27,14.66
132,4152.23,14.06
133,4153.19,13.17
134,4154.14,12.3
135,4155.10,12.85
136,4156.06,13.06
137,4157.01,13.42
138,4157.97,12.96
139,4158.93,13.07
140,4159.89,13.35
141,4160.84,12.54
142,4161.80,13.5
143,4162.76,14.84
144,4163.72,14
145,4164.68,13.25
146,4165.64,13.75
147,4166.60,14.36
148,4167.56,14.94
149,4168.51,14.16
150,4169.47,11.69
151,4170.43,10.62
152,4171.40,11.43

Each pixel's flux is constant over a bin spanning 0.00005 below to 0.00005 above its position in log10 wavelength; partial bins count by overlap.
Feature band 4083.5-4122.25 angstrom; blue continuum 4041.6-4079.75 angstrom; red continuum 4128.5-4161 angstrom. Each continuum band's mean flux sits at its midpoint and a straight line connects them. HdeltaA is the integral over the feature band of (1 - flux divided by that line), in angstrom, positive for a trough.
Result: 7.5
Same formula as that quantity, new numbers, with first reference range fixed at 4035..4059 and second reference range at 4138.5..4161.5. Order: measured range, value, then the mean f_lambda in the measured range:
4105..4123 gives 2.2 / 11.9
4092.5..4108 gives 5.6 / 8.67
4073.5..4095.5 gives 1.3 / 12.7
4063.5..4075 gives 0.0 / 13.5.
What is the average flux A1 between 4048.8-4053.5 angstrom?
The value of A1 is 13.9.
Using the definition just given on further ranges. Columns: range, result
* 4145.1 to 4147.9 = 14.6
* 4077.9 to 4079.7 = 13.6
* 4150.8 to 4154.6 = 13.5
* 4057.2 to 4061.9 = 14.3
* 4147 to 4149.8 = 15.4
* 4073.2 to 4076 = 13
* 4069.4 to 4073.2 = 13.8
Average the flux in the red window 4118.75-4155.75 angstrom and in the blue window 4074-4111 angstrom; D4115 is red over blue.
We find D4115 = 1.20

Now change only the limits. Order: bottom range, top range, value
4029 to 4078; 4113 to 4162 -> 0.98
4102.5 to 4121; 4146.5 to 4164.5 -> 1.25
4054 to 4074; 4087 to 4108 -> 0.69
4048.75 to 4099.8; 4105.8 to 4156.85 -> 1.00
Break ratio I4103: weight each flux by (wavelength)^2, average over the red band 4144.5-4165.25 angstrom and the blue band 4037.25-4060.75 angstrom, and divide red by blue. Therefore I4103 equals 1.1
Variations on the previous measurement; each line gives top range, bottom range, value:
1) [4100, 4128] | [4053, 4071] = 0.85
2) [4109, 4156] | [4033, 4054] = 1.02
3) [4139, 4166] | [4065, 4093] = 1.08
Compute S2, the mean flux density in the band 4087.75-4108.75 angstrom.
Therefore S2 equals 9.62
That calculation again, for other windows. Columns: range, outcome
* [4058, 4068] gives 14.3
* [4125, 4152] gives 13.5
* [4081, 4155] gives 12.2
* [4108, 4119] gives 12.1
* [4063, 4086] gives 13.5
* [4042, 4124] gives 12.4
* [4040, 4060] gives 13.5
